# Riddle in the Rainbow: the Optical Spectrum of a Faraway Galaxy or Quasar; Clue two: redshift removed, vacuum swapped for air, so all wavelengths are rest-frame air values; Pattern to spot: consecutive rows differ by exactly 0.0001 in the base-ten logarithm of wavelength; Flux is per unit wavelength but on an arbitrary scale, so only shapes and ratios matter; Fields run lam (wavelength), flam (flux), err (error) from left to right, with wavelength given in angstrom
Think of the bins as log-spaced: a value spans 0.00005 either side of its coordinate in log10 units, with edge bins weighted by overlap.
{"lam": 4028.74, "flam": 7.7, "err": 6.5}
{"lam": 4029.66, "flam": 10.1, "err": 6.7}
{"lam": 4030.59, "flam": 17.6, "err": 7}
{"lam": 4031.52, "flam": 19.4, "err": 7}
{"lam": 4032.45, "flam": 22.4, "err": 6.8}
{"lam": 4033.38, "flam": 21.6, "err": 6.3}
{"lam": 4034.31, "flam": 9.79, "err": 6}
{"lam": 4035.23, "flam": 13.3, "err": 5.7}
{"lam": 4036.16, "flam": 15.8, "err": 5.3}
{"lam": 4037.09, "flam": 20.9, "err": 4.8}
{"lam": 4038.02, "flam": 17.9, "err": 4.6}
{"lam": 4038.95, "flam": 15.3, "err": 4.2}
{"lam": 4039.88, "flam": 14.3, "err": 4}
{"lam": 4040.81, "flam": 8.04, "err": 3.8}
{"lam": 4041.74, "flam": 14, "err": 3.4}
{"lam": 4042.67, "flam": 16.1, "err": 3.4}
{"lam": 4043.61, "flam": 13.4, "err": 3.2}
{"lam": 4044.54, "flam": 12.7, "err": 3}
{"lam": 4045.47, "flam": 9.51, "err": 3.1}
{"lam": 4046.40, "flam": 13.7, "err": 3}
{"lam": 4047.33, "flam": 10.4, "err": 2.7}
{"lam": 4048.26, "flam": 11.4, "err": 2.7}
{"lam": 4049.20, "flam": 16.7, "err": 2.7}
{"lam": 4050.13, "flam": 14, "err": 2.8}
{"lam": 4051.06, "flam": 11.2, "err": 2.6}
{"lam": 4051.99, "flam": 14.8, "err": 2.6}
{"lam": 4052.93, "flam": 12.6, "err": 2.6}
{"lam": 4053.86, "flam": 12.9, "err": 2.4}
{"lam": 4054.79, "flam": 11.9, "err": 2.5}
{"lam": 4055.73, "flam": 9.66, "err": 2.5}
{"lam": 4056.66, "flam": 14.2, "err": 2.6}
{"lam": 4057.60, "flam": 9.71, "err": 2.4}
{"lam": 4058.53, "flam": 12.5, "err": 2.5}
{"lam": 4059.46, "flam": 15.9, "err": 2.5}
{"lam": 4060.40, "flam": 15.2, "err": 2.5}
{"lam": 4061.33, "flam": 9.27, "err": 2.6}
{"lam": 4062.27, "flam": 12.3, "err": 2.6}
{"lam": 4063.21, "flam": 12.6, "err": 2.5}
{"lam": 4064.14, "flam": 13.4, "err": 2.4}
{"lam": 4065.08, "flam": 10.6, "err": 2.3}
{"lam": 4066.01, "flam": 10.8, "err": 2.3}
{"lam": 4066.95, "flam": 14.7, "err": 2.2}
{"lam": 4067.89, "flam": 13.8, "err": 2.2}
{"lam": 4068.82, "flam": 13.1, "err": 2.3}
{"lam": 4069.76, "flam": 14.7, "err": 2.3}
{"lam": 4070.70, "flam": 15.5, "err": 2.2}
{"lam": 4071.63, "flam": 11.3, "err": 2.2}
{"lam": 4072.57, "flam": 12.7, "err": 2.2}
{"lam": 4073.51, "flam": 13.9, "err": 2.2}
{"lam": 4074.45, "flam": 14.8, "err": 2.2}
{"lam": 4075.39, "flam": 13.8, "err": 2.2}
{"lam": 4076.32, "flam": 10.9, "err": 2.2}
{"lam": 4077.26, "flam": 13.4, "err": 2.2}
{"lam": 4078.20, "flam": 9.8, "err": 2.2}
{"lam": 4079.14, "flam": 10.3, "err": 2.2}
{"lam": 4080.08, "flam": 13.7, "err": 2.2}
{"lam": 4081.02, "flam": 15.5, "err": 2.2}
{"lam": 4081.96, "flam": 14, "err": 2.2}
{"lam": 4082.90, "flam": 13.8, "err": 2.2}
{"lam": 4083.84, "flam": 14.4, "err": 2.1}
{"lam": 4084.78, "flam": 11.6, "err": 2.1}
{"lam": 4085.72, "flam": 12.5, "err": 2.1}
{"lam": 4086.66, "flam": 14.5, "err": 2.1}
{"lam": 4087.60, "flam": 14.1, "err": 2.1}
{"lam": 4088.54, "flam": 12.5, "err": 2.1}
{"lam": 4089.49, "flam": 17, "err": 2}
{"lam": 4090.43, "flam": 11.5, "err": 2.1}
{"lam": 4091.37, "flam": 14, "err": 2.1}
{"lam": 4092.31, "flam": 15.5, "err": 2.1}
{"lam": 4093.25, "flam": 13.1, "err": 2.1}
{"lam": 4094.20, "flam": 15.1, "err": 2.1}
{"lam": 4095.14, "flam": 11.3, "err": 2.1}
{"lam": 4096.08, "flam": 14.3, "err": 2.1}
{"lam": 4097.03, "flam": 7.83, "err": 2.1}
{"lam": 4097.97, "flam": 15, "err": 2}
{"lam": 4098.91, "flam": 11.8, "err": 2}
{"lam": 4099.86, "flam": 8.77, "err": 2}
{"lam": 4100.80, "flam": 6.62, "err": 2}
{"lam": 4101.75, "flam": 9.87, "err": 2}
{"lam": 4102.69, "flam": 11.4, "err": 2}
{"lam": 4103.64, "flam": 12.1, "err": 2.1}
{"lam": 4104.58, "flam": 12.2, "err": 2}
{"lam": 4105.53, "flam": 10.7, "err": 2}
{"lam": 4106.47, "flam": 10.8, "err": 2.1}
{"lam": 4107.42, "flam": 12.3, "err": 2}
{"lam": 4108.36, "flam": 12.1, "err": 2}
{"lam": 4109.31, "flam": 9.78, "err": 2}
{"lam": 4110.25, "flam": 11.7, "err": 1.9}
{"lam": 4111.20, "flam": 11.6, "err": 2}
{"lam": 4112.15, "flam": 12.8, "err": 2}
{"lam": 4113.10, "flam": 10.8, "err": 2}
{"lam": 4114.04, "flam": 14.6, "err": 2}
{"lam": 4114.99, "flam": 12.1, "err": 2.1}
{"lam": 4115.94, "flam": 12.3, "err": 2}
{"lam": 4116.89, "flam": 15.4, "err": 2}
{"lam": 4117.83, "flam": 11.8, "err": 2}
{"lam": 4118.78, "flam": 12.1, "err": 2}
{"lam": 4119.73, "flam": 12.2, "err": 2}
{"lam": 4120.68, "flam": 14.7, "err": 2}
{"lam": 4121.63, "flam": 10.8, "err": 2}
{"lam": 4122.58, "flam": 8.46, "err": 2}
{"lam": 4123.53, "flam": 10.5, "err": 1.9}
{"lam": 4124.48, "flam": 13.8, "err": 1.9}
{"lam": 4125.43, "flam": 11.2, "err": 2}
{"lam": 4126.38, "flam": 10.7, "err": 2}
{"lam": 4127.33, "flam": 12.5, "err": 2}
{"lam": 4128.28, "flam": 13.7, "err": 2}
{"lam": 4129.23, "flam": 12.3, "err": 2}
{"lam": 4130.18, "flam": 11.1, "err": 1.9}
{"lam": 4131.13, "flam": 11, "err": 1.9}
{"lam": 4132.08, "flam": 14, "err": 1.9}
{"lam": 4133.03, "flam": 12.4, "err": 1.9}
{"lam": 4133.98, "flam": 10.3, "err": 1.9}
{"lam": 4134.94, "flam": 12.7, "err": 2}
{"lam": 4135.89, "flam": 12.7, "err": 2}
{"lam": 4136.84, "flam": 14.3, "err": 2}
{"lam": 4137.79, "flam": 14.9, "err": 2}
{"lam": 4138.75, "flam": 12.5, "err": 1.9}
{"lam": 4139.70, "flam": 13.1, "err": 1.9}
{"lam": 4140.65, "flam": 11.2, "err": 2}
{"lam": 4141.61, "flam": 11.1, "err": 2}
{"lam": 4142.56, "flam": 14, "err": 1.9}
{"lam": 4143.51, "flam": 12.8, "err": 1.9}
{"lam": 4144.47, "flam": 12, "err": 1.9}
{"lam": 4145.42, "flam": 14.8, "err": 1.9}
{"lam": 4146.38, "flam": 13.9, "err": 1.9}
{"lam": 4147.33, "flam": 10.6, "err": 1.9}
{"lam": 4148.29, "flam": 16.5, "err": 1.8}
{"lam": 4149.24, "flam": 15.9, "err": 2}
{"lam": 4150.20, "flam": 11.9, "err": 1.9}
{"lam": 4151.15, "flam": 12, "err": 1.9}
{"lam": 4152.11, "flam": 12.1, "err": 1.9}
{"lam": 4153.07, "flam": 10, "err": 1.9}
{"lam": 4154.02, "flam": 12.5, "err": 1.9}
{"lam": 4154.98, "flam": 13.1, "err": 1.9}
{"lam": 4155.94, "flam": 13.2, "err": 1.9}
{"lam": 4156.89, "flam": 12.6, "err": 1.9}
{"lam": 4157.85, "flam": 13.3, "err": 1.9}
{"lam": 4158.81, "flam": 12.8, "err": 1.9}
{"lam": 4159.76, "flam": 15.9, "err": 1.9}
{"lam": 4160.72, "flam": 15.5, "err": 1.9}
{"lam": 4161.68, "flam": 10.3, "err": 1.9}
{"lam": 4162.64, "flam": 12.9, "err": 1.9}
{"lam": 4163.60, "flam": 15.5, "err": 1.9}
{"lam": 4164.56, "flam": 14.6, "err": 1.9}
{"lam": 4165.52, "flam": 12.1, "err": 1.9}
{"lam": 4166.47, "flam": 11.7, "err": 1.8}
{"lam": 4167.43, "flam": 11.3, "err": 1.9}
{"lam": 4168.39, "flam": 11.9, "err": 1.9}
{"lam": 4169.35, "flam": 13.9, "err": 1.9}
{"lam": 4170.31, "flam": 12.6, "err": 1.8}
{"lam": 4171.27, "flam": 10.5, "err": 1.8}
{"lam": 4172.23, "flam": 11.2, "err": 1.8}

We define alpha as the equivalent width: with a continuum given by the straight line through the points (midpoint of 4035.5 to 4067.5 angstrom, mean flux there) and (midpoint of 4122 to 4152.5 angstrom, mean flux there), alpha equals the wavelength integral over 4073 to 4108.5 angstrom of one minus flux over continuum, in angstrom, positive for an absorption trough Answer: 0.9 angstrom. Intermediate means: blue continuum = 13.2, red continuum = 12.5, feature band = 12.5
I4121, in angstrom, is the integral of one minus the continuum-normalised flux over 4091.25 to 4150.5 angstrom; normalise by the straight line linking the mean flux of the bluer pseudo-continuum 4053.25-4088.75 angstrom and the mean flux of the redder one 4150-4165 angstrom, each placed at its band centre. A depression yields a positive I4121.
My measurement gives 3.2 angstrom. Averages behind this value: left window 12.9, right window 13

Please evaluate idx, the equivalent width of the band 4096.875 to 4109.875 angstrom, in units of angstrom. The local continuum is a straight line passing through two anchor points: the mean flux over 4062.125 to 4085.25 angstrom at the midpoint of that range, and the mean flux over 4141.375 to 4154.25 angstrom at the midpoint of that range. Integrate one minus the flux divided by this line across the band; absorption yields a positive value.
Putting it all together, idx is 2.1 angstrom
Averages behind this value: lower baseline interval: 13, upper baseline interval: 12.9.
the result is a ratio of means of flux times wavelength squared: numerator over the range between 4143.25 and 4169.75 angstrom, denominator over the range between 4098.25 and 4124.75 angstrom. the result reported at 1.15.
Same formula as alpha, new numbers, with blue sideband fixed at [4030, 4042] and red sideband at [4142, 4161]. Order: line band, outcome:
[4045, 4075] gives 5.3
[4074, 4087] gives 1.7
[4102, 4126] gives 3.9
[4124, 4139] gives 1.3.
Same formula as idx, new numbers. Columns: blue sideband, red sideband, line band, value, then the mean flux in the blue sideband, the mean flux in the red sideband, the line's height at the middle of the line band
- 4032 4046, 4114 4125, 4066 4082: 0.72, 15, 12.3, 13.8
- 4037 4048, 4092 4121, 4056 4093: -1.14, 13.6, 12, 12.8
